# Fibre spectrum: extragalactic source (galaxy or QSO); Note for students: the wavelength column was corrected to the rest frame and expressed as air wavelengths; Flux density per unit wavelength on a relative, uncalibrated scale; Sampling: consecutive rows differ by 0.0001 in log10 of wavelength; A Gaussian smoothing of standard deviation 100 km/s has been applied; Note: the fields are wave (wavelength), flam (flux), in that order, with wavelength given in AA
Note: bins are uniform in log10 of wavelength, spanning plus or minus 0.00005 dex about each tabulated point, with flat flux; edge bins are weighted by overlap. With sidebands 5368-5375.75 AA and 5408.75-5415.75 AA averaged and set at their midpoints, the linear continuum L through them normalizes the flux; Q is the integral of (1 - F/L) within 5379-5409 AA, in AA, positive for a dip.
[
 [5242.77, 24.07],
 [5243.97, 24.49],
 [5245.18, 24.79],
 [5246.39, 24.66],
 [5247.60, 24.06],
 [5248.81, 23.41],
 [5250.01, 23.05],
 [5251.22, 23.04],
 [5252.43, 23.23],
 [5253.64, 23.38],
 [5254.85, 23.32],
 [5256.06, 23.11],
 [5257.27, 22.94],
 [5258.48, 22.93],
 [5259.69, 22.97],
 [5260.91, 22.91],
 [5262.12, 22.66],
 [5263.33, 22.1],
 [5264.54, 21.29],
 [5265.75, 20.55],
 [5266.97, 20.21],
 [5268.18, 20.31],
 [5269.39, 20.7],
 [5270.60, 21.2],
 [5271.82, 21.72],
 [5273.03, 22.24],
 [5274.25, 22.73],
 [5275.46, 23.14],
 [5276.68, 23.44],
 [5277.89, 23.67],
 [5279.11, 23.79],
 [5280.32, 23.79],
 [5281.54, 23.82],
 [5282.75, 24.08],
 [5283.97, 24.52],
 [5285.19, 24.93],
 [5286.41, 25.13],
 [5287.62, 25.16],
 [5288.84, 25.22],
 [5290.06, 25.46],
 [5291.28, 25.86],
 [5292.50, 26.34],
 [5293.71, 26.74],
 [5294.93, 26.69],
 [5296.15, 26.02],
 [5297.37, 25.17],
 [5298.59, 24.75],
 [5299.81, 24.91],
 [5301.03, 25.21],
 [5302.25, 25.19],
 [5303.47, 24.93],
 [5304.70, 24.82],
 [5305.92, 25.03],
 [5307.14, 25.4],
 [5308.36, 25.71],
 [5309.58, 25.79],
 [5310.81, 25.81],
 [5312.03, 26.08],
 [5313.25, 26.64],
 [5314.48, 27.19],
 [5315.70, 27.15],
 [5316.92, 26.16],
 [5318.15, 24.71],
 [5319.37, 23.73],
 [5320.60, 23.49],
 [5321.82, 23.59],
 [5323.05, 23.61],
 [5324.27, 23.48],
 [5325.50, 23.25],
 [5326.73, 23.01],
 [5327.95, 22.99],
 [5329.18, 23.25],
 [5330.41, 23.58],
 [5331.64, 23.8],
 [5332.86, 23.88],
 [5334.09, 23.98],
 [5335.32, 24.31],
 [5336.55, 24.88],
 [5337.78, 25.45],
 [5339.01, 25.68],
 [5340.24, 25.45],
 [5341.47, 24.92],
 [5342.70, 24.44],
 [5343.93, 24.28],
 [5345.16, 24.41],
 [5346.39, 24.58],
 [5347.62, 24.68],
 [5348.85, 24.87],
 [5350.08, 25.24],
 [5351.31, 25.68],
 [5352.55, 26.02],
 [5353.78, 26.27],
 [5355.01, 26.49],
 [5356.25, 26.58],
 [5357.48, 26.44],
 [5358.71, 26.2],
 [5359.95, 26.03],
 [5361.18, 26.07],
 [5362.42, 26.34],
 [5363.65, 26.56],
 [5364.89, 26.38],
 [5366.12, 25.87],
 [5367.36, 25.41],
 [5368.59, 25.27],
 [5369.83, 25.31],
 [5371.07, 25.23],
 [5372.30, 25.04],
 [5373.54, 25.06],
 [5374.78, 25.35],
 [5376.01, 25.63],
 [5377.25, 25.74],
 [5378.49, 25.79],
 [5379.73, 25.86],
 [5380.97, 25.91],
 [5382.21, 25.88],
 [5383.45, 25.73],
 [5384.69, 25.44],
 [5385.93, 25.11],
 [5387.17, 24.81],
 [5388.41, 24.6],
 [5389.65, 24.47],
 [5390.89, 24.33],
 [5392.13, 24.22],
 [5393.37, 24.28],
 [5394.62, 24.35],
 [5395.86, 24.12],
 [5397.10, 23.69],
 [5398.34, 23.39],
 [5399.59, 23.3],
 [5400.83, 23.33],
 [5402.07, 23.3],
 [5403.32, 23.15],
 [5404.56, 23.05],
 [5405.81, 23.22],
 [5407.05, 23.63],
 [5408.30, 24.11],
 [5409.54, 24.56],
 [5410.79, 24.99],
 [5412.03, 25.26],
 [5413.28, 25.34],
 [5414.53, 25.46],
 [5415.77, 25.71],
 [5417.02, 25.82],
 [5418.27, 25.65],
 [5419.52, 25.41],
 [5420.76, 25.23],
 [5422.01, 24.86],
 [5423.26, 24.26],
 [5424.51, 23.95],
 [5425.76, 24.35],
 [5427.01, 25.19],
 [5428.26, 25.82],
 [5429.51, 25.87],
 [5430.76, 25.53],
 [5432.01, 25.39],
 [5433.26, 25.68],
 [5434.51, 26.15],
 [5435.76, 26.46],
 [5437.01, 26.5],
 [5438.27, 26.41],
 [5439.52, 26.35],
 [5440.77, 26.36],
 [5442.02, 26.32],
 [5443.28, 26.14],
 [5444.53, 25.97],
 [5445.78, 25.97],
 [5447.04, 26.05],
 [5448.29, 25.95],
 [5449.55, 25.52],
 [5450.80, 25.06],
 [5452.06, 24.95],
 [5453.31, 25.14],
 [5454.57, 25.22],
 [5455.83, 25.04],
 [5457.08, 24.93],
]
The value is 1.1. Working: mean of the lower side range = 25.2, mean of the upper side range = 25.2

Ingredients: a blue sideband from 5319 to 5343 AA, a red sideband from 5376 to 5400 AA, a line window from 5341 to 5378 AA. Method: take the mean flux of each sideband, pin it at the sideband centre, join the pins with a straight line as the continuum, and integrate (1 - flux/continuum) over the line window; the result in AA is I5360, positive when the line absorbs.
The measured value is -1.71 AA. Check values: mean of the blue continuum 24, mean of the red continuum 24.8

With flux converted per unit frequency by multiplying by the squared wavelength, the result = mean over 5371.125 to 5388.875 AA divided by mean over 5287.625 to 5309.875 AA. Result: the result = 1.0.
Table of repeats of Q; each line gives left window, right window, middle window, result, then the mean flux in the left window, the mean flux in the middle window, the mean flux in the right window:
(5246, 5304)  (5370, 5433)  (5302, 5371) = -2.5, 23.7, 25.1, 24.8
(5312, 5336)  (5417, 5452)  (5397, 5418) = 0.9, 24.4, 24.2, 25.6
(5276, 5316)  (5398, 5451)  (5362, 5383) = -0.4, 25.3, 25.7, 25.1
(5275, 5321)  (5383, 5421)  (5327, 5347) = 0.4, 25.2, 24.3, 24.5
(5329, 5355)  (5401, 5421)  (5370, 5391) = -0.5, 24.8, 25.3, 24.6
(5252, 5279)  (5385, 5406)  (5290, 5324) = -3.8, 22.3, 25.4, 24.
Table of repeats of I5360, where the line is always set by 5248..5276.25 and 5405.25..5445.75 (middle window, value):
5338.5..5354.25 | -0.8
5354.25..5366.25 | -1.1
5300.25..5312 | -1.1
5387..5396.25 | 0.1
